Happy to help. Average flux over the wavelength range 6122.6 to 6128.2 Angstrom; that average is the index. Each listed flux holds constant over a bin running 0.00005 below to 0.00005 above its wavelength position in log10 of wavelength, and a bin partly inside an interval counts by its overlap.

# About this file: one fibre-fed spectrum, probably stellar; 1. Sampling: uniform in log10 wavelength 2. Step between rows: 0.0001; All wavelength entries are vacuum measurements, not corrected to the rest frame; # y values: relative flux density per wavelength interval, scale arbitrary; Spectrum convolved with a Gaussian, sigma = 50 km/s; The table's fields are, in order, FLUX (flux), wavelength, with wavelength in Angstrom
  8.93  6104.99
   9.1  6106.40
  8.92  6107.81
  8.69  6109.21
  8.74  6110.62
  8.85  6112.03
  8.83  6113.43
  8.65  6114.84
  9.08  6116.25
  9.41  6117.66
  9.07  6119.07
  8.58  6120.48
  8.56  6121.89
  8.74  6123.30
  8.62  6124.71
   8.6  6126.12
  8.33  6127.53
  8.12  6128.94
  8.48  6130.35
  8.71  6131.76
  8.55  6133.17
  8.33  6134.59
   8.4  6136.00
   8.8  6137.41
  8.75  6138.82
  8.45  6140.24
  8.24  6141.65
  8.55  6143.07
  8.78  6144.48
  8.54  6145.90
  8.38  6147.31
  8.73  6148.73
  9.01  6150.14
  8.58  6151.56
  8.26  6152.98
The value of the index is 8.58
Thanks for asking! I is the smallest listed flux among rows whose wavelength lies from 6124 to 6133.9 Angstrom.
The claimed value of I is 8.12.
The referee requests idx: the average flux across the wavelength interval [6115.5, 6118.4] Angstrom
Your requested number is 9.22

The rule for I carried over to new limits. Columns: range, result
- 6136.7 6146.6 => 8.24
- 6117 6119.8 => 9.07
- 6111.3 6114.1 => 8.83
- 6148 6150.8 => 8.73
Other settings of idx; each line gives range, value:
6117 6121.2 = 9.01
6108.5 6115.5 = 8.76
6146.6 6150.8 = 8.72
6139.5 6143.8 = 8.41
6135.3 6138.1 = 8.61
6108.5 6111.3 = 8.73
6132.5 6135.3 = 8.42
